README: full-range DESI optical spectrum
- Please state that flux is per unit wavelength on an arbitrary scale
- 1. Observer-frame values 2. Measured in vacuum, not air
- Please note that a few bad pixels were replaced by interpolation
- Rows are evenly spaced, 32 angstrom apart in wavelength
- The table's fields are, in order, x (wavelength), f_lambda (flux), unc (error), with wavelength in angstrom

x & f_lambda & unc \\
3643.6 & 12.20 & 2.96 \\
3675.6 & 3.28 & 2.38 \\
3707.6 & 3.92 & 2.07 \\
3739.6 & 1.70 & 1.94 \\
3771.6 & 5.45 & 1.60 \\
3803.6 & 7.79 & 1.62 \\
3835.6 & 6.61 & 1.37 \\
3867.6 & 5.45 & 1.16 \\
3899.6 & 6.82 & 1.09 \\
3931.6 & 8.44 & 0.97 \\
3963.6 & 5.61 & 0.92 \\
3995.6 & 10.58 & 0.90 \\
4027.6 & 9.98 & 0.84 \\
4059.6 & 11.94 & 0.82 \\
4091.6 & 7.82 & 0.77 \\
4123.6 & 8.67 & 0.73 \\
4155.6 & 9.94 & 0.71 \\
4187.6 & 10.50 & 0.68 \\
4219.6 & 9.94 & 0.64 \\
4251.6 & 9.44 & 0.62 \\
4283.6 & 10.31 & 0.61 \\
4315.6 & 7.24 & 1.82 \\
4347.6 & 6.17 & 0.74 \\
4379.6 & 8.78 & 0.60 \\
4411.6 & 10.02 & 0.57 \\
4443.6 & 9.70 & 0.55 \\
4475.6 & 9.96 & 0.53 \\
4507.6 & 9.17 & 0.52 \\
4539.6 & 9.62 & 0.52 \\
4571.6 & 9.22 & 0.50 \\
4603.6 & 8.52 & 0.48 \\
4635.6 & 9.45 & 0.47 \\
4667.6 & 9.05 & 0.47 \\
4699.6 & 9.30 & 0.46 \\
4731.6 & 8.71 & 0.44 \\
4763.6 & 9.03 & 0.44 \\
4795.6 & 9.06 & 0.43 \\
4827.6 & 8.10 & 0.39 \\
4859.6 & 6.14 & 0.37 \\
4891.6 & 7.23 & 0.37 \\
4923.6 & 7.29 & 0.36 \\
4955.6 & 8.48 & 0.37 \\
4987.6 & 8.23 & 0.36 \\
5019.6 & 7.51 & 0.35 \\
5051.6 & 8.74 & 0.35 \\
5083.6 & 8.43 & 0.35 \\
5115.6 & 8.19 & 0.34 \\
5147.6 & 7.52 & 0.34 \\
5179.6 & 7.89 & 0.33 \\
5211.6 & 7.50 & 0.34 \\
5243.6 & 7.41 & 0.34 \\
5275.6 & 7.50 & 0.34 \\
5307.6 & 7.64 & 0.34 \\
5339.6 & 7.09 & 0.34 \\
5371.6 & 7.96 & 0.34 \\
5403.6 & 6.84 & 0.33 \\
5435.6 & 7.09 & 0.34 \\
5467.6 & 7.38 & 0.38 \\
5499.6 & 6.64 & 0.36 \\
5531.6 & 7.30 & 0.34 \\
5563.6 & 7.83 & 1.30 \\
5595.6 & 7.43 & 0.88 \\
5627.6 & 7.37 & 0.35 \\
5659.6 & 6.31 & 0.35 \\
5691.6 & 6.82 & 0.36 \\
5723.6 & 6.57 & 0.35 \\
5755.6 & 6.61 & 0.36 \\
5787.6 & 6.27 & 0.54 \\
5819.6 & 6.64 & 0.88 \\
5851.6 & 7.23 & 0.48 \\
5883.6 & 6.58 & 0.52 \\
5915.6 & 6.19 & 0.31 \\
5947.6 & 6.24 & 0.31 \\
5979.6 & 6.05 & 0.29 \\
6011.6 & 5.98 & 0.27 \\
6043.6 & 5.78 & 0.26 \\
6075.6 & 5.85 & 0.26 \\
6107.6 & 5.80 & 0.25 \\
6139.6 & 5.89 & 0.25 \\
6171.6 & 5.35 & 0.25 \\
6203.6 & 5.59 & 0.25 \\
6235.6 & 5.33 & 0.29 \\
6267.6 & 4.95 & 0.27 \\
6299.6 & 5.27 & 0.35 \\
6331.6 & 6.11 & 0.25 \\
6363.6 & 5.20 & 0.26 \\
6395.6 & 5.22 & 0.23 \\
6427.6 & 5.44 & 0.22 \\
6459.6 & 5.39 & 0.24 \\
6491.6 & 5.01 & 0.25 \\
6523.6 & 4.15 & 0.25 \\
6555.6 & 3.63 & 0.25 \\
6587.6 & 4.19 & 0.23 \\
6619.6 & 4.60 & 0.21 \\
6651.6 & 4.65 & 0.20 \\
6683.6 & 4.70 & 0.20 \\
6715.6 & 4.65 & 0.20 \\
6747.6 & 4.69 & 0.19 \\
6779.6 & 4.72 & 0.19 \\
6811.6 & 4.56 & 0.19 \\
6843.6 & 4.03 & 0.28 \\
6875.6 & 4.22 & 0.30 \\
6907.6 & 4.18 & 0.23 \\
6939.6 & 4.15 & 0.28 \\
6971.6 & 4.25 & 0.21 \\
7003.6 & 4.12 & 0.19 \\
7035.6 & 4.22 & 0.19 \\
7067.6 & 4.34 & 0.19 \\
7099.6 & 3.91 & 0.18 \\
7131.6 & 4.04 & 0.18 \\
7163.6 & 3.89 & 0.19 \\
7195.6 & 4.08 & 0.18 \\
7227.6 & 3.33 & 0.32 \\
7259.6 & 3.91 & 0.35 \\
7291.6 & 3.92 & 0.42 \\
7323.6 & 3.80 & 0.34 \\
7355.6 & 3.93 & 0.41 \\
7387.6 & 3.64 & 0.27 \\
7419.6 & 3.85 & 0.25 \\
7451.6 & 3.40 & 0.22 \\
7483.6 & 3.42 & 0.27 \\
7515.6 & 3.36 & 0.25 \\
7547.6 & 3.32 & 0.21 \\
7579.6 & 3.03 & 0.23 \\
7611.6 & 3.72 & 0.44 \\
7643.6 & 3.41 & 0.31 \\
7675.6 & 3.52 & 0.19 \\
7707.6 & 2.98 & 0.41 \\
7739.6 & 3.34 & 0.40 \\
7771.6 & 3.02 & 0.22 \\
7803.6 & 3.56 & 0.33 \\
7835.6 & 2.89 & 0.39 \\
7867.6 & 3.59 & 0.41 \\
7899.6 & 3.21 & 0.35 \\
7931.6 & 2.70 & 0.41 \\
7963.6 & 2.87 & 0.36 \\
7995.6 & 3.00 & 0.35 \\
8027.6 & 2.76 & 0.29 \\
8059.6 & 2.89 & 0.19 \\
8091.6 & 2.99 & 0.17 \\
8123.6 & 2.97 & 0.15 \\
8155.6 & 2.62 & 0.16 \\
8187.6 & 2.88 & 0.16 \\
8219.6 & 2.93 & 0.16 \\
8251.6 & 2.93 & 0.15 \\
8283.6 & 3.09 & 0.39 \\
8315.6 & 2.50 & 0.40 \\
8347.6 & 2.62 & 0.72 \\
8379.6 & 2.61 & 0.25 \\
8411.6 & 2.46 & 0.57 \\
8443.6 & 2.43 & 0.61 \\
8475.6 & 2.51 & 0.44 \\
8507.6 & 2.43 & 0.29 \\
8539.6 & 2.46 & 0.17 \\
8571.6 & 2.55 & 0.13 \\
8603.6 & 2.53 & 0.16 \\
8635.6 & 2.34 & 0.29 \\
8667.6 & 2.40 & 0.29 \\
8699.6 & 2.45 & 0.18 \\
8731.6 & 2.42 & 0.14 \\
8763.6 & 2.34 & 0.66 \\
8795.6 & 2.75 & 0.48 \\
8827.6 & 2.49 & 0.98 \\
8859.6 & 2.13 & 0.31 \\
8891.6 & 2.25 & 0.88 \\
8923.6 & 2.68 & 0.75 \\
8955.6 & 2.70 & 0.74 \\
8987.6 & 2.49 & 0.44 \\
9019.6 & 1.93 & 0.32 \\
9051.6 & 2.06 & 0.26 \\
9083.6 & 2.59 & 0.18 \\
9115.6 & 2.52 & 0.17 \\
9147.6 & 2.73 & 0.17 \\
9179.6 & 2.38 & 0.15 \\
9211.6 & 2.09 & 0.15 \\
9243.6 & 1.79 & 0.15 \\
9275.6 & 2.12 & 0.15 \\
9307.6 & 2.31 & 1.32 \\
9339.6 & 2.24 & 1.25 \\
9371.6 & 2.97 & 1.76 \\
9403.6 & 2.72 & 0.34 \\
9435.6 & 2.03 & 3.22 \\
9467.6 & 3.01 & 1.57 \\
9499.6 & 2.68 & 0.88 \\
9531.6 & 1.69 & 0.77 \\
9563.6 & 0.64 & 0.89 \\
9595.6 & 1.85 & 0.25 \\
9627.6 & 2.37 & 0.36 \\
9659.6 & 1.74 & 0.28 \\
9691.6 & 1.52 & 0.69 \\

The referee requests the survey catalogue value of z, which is 0.00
